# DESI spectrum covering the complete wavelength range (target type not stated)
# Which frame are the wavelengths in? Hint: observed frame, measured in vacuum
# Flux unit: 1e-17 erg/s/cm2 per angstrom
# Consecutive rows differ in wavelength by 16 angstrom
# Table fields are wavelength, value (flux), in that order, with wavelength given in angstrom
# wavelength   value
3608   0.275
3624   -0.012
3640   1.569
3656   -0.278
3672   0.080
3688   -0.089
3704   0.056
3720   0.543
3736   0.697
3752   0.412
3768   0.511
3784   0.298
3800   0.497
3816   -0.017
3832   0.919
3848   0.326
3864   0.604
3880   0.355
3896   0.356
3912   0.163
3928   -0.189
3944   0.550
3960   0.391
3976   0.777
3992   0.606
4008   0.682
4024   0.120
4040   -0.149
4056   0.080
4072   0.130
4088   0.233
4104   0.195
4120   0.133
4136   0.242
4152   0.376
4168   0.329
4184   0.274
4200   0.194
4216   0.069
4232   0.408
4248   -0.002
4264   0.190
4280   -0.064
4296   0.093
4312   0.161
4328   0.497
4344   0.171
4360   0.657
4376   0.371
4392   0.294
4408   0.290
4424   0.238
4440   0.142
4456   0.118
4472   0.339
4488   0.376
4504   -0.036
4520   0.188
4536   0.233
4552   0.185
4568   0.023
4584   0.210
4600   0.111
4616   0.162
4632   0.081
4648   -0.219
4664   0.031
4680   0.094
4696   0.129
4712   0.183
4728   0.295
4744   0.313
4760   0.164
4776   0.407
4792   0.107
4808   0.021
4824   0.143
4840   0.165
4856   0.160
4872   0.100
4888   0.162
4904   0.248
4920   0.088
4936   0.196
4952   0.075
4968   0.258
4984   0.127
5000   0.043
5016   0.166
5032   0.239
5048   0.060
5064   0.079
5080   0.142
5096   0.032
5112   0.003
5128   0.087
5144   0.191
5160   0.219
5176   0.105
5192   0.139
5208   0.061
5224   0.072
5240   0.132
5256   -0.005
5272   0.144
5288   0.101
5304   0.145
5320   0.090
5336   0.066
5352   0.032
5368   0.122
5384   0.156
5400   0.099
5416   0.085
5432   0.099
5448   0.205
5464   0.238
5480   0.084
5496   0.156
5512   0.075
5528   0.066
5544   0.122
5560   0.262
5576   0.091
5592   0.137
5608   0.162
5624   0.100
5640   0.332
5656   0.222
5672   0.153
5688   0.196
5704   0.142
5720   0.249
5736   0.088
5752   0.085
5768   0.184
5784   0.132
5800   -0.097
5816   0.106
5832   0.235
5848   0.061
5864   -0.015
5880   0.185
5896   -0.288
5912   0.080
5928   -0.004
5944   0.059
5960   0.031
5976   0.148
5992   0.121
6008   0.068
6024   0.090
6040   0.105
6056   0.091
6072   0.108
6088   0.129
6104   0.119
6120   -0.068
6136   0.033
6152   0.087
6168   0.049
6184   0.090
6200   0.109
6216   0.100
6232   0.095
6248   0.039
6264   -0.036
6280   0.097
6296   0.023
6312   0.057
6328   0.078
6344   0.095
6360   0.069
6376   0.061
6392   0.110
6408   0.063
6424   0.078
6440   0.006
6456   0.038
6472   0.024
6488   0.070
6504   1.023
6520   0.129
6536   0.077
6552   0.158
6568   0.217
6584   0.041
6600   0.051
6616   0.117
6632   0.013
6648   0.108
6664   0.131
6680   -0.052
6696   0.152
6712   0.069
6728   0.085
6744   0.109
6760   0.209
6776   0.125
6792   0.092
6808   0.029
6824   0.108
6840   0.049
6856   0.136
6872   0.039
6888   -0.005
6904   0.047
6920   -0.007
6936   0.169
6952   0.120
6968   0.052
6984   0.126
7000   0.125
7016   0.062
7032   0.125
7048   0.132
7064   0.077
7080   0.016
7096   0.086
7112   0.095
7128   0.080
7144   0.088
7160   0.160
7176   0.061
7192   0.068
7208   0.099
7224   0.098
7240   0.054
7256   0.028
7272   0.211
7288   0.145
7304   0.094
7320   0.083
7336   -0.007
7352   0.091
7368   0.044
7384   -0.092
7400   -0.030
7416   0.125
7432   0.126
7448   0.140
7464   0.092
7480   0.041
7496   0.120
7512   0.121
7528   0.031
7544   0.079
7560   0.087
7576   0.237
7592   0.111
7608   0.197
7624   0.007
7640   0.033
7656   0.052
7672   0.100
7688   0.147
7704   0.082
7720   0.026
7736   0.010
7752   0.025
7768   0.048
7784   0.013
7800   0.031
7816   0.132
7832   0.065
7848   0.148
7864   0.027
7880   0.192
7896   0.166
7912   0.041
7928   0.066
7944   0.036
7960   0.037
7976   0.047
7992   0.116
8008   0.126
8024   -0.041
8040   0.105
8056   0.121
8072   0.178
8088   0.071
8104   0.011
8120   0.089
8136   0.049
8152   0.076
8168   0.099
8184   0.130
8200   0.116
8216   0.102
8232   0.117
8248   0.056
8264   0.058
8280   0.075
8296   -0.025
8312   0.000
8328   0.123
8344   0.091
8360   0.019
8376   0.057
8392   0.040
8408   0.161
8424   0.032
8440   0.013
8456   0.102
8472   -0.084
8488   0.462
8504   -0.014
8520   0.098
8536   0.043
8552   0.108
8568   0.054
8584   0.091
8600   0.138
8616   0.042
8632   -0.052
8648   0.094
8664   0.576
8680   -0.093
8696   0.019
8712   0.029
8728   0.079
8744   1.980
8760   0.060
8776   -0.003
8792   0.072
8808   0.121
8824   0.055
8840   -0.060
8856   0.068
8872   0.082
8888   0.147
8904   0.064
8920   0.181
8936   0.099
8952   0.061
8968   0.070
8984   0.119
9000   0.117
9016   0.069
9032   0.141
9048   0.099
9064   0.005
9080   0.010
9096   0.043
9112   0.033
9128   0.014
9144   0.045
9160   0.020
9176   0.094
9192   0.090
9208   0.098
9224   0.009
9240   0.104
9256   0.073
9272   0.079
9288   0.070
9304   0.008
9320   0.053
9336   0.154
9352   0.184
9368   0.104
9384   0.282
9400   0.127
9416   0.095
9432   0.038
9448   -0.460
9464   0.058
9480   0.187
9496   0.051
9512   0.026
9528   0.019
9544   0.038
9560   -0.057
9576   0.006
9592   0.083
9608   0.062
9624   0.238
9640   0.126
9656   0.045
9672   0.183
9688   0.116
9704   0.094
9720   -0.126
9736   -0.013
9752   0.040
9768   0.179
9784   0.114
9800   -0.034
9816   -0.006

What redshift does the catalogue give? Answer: 0.745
